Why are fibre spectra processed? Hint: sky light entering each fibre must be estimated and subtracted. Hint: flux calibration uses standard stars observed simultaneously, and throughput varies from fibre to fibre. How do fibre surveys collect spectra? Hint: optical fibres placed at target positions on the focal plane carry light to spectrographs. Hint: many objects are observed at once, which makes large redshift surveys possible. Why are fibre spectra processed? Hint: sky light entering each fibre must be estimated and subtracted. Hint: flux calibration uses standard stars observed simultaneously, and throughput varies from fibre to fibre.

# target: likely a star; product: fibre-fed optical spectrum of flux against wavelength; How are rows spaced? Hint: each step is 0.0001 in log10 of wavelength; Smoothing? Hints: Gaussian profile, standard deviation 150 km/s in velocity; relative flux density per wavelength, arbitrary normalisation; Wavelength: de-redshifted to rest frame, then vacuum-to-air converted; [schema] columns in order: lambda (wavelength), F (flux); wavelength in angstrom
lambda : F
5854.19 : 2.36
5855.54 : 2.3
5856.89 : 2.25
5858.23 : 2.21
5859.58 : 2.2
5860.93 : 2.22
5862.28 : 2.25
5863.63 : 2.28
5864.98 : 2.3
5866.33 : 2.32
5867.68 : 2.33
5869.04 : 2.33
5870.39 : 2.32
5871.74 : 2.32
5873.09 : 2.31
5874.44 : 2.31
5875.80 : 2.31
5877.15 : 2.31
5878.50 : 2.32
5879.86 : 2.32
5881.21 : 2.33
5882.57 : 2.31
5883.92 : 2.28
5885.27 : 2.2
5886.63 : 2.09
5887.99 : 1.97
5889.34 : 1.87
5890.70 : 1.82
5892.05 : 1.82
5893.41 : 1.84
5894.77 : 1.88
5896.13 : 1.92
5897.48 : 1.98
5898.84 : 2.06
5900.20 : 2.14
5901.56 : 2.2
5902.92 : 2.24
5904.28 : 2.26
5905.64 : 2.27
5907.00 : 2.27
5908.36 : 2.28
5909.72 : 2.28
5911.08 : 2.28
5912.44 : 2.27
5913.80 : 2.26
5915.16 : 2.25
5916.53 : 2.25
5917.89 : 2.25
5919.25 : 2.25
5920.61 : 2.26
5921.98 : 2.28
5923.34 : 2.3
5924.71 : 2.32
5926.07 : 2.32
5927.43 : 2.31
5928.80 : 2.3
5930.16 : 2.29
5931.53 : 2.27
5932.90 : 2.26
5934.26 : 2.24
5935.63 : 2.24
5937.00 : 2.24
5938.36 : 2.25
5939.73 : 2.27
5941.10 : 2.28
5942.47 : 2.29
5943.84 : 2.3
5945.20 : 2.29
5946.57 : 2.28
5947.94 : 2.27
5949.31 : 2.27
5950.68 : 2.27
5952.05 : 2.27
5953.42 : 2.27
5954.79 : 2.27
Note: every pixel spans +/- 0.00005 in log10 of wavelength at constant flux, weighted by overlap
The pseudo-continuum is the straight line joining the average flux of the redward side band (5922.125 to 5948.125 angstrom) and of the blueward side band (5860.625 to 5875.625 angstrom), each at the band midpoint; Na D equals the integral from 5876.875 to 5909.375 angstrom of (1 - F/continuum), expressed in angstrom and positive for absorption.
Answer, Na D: 2.4 angstrom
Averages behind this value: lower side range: 2.3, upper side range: 2.28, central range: 2.12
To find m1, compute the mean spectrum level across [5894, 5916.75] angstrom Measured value 2.18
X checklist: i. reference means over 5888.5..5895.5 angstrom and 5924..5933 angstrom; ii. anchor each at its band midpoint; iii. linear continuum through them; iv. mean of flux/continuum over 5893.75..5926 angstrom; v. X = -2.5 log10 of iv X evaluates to -0.07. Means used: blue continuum 1.85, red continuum 2.3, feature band 2.2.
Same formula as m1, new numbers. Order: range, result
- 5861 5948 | 2.22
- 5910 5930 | 2.28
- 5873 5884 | 2.31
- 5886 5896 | 1.9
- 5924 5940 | 2.28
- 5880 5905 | 2.07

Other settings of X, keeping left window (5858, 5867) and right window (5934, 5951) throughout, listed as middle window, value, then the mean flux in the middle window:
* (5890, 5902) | 0.16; 1.96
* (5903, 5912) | 0.00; 2.27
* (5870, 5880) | -0.03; 2.31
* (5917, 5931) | -0.01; 2.29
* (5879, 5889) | 0.03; 2.2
